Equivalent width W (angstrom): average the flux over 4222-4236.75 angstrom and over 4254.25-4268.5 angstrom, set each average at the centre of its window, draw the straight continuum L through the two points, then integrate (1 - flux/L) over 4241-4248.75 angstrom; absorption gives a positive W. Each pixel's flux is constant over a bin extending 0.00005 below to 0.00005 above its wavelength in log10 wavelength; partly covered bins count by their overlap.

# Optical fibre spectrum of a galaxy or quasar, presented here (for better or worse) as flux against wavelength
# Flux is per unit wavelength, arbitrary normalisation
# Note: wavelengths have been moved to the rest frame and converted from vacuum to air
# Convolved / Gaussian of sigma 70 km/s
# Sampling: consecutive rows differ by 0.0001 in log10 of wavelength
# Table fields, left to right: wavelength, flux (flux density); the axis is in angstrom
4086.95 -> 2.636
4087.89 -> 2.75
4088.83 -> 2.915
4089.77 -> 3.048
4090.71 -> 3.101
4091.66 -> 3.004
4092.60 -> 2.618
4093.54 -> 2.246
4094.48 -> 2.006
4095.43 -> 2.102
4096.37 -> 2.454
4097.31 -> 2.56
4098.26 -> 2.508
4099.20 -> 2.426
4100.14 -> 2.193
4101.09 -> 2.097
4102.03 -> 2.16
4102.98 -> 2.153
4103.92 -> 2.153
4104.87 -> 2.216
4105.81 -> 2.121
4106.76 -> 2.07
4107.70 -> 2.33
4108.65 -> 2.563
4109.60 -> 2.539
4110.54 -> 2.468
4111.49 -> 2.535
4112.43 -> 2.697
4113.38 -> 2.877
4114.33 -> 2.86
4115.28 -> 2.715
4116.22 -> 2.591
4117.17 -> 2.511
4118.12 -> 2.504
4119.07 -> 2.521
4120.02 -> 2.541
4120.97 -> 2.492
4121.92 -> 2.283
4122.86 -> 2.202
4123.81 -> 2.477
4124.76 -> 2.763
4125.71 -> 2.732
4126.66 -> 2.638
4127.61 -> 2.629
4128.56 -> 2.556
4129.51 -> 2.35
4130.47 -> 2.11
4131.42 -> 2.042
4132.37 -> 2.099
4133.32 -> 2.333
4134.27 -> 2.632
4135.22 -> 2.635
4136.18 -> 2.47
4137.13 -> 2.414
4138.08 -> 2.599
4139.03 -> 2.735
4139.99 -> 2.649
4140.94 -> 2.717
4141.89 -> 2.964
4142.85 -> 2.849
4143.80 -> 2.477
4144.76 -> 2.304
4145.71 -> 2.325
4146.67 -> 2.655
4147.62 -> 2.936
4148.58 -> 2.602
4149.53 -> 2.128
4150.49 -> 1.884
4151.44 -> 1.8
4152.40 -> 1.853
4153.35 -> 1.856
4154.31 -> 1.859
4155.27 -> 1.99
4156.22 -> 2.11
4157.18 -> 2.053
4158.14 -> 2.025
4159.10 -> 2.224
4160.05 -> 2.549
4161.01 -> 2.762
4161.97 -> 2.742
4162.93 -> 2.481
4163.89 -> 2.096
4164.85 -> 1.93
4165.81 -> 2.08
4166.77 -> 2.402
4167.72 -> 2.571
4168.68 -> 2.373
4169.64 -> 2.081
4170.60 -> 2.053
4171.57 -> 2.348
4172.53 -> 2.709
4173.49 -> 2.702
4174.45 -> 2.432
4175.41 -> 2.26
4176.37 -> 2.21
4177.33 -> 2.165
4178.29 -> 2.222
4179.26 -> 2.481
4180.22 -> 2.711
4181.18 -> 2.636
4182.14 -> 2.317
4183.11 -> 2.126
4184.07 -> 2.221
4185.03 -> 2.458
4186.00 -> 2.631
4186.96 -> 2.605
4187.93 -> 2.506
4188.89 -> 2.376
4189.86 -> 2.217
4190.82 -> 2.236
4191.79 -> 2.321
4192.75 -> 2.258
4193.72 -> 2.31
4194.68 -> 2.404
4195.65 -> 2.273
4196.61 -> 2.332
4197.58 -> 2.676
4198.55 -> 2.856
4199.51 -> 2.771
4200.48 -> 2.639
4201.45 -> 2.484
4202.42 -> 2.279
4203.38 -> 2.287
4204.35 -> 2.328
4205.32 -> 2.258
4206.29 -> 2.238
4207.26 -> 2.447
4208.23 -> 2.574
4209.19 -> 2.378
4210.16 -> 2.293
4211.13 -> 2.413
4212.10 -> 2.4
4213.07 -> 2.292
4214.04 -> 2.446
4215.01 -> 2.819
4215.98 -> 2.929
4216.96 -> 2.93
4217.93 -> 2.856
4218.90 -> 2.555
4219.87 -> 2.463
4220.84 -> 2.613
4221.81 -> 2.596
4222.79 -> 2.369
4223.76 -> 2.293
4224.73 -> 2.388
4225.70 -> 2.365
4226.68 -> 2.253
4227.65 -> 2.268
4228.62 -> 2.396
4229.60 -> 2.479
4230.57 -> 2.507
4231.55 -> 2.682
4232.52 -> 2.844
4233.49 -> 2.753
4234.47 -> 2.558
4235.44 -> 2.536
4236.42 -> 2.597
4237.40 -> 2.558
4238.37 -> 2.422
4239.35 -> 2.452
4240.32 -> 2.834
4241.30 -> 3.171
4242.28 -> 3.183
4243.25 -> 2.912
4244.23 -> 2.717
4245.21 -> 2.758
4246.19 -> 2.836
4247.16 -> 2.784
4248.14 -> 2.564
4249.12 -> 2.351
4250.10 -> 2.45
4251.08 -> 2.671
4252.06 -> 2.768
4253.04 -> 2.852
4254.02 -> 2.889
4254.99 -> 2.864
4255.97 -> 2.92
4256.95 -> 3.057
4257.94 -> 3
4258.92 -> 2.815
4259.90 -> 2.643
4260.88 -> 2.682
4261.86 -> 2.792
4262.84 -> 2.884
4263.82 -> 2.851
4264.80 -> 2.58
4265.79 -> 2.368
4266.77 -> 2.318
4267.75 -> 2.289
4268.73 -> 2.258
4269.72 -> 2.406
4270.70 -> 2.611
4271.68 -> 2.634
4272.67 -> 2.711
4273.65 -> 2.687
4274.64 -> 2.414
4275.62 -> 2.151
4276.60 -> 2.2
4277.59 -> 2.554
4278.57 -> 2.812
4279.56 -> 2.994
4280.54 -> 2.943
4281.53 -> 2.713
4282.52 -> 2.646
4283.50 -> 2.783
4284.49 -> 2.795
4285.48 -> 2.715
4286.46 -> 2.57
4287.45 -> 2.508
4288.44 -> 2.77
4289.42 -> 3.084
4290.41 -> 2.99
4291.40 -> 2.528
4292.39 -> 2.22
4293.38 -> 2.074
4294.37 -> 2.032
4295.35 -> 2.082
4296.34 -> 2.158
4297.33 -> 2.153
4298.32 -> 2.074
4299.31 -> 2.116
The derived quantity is -0.8 angstrom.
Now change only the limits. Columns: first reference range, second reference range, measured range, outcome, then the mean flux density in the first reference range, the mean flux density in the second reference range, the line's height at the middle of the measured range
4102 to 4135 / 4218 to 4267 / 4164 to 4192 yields 2.1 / 2.45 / 2.65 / 2.55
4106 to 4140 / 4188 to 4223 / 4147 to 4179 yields 2.9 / 2.5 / 2.47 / 2.49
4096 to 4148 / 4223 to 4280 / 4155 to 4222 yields 3.8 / 2.48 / 2.63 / 2.56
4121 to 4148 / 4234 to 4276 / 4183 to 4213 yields 2.2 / 2.52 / 2.67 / 2.6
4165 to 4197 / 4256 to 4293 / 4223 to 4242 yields -0.2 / 2.36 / 2.65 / 2.52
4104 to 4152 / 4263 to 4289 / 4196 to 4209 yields 0.3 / 2.48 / 2.59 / 2.54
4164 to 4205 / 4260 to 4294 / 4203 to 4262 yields -2.7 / 2.38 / 2.6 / 2.5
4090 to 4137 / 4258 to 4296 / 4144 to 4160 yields 2.0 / 2.45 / 2.59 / 2.48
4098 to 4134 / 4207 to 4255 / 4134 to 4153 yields -0.1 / 2.42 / 2.61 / 2.47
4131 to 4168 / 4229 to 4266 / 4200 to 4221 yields 0.8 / 2.35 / 2.73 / 2.59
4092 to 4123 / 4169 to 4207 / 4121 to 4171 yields 0.7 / 2.41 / 2.4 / 2.4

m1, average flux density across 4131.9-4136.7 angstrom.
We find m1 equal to 2.43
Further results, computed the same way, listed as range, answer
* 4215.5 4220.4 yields 2.74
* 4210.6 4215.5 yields 2.47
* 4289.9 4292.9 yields 2.57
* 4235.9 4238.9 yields 2.52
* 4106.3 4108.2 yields 2.21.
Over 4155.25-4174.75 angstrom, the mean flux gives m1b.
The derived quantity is 2.33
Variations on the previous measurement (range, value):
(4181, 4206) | 2.41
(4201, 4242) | 2.52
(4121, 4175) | 2.38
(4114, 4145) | 2.53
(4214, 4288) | 2.64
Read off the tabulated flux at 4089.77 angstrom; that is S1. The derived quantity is 3.048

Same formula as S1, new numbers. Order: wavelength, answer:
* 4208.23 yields 2.574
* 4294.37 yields 2.032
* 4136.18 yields 2.47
